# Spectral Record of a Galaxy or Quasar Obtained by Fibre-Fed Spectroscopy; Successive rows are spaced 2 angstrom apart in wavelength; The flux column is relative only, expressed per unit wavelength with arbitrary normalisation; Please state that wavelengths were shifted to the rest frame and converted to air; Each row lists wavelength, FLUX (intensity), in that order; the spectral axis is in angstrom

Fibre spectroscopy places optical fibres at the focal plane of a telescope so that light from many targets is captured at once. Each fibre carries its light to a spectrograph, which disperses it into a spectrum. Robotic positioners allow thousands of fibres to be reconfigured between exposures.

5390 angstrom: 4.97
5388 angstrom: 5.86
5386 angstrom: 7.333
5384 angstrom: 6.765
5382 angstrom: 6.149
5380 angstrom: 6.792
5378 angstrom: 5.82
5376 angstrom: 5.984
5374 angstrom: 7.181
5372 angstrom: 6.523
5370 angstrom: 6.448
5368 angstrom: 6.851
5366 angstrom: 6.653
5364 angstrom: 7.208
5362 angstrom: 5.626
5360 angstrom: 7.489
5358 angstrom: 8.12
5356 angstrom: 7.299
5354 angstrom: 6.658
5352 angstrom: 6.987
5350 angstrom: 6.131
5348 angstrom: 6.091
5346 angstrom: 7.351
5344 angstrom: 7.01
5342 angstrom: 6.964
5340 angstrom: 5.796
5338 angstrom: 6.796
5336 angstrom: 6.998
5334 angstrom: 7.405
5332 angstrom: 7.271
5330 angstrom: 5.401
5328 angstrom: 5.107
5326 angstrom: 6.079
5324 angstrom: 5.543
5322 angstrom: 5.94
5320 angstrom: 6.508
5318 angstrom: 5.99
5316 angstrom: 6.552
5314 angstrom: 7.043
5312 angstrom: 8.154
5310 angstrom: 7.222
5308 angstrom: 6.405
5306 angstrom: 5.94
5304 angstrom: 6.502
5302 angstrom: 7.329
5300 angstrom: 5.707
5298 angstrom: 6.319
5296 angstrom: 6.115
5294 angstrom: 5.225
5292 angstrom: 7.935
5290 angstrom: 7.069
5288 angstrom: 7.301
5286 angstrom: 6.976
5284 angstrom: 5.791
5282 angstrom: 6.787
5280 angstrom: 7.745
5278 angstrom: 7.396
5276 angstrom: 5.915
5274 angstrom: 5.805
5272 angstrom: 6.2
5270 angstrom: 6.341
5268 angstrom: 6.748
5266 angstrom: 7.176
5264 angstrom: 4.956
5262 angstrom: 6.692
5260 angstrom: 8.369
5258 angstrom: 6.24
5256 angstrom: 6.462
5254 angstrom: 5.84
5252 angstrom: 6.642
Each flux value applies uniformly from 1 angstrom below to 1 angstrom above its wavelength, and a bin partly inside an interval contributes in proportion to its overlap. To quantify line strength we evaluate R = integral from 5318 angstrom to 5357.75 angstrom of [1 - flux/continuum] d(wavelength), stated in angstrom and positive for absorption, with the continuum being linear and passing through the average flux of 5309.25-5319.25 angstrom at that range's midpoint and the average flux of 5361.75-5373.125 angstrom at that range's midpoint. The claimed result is 1.8 angstrom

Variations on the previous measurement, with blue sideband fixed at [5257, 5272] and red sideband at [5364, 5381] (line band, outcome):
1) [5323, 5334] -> 1.0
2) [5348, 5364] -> -0.7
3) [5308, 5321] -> -0.5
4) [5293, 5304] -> 0.7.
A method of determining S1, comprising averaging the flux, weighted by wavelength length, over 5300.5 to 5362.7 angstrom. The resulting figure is 6.63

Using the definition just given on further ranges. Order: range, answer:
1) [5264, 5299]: 6.59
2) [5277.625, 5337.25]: 6.58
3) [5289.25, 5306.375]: 6.47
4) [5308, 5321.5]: 6.84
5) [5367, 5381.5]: 6.5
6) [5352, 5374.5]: 6.91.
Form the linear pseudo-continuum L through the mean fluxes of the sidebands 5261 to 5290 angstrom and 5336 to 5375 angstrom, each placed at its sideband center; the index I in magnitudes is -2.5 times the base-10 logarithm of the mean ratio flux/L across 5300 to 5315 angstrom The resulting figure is -0.03 mag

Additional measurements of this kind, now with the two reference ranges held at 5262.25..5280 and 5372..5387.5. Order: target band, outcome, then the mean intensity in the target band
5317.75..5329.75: 0.12 mag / 5.82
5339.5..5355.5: -0.03 mag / 6.67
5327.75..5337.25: -0.01 mag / 6.55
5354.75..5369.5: -0.08 mag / 7.01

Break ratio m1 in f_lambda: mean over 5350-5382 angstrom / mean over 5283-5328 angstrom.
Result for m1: 1.04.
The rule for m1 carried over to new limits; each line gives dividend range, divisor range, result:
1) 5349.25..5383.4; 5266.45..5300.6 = 1.02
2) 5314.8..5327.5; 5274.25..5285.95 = 0.91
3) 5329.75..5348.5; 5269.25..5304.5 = 1.03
